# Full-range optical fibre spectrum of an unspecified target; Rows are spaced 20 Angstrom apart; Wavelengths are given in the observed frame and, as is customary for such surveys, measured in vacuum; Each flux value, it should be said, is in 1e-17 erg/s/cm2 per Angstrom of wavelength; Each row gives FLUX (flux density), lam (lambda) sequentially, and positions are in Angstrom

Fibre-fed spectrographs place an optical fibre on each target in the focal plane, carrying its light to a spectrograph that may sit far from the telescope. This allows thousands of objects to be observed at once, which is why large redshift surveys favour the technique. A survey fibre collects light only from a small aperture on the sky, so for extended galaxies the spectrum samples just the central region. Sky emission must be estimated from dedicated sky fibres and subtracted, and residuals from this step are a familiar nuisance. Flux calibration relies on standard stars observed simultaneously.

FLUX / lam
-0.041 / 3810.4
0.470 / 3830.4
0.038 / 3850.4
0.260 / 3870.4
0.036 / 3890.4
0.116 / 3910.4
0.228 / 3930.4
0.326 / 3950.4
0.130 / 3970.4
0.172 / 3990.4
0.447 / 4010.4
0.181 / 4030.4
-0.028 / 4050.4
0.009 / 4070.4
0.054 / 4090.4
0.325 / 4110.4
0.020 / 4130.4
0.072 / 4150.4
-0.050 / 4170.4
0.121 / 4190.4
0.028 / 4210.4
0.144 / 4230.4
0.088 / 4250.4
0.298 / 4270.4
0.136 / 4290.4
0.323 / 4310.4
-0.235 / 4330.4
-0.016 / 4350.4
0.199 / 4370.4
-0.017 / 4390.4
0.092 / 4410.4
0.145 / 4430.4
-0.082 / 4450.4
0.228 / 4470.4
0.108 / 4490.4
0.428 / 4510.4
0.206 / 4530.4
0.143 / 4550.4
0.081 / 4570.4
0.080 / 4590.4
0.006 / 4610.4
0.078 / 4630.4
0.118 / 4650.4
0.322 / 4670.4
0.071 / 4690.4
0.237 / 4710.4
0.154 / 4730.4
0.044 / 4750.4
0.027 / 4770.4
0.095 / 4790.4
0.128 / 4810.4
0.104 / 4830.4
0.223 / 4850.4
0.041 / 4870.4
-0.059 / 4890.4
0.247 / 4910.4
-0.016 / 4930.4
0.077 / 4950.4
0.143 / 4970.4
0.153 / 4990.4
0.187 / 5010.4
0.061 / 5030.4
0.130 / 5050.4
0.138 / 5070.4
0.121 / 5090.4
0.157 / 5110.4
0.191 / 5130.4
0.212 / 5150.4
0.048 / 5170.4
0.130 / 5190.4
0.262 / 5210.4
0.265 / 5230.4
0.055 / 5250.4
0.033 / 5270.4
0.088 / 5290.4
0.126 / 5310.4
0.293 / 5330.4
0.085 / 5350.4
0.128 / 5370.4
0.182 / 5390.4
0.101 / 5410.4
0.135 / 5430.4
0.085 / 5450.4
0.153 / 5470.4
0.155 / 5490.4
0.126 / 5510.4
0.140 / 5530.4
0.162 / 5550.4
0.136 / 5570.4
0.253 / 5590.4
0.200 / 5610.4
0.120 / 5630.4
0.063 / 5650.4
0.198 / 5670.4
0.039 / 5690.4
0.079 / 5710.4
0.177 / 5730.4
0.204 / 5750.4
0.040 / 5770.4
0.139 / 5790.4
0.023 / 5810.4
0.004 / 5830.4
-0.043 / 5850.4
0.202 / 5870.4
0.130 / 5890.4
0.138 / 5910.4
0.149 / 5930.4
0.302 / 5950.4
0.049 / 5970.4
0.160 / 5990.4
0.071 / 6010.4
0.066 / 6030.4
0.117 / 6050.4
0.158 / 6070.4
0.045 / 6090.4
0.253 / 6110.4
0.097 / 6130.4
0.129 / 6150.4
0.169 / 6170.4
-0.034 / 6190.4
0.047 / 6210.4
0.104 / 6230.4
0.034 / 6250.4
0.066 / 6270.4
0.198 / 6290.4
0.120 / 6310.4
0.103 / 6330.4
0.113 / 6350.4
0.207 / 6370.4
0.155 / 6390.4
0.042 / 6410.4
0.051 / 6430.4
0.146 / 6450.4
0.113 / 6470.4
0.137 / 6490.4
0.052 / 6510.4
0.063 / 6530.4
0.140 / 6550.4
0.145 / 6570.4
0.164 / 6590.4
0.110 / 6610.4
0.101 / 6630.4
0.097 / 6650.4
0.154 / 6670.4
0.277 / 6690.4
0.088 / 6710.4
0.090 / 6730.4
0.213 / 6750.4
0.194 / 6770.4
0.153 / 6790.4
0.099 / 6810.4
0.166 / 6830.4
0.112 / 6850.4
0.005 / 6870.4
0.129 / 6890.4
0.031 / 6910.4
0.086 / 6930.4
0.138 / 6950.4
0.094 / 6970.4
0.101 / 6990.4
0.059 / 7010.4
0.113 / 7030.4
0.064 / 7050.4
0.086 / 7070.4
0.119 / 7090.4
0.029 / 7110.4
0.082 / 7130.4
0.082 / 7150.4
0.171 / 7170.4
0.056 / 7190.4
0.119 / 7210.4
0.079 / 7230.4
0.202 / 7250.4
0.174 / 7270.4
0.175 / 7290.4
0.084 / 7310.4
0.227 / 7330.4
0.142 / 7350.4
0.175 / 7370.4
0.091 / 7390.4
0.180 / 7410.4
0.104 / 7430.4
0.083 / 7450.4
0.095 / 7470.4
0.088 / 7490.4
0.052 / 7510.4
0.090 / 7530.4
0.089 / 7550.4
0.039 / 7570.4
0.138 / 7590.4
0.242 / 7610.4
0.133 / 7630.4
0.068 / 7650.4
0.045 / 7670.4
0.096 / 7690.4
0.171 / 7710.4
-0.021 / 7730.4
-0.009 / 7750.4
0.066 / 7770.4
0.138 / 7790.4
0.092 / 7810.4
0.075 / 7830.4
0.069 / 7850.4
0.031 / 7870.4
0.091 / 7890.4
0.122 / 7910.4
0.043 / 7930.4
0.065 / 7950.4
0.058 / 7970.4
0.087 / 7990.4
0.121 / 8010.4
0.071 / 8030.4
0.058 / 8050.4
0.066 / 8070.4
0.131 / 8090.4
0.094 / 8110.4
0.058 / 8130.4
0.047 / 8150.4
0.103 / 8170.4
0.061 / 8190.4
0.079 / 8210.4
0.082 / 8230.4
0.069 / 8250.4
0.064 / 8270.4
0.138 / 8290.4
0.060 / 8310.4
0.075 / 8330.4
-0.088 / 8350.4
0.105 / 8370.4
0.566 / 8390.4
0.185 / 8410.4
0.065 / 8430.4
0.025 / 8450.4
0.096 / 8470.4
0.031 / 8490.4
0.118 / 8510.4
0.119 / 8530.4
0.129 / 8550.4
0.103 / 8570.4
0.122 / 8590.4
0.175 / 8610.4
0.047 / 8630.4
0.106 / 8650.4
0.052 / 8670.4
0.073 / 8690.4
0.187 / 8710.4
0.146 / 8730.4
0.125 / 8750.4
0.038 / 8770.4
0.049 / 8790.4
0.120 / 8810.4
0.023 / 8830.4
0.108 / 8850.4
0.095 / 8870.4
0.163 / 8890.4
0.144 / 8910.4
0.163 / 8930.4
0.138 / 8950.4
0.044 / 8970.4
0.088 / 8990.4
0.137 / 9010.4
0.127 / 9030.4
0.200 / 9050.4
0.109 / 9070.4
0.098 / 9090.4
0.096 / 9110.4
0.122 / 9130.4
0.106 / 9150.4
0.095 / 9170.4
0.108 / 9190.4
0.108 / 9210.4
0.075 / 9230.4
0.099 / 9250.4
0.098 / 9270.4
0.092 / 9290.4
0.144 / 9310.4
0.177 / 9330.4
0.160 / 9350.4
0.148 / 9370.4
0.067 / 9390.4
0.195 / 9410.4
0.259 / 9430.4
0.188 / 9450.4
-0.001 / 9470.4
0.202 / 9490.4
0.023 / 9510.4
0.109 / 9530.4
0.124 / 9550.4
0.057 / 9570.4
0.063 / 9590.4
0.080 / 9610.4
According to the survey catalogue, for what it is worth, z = 1.251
